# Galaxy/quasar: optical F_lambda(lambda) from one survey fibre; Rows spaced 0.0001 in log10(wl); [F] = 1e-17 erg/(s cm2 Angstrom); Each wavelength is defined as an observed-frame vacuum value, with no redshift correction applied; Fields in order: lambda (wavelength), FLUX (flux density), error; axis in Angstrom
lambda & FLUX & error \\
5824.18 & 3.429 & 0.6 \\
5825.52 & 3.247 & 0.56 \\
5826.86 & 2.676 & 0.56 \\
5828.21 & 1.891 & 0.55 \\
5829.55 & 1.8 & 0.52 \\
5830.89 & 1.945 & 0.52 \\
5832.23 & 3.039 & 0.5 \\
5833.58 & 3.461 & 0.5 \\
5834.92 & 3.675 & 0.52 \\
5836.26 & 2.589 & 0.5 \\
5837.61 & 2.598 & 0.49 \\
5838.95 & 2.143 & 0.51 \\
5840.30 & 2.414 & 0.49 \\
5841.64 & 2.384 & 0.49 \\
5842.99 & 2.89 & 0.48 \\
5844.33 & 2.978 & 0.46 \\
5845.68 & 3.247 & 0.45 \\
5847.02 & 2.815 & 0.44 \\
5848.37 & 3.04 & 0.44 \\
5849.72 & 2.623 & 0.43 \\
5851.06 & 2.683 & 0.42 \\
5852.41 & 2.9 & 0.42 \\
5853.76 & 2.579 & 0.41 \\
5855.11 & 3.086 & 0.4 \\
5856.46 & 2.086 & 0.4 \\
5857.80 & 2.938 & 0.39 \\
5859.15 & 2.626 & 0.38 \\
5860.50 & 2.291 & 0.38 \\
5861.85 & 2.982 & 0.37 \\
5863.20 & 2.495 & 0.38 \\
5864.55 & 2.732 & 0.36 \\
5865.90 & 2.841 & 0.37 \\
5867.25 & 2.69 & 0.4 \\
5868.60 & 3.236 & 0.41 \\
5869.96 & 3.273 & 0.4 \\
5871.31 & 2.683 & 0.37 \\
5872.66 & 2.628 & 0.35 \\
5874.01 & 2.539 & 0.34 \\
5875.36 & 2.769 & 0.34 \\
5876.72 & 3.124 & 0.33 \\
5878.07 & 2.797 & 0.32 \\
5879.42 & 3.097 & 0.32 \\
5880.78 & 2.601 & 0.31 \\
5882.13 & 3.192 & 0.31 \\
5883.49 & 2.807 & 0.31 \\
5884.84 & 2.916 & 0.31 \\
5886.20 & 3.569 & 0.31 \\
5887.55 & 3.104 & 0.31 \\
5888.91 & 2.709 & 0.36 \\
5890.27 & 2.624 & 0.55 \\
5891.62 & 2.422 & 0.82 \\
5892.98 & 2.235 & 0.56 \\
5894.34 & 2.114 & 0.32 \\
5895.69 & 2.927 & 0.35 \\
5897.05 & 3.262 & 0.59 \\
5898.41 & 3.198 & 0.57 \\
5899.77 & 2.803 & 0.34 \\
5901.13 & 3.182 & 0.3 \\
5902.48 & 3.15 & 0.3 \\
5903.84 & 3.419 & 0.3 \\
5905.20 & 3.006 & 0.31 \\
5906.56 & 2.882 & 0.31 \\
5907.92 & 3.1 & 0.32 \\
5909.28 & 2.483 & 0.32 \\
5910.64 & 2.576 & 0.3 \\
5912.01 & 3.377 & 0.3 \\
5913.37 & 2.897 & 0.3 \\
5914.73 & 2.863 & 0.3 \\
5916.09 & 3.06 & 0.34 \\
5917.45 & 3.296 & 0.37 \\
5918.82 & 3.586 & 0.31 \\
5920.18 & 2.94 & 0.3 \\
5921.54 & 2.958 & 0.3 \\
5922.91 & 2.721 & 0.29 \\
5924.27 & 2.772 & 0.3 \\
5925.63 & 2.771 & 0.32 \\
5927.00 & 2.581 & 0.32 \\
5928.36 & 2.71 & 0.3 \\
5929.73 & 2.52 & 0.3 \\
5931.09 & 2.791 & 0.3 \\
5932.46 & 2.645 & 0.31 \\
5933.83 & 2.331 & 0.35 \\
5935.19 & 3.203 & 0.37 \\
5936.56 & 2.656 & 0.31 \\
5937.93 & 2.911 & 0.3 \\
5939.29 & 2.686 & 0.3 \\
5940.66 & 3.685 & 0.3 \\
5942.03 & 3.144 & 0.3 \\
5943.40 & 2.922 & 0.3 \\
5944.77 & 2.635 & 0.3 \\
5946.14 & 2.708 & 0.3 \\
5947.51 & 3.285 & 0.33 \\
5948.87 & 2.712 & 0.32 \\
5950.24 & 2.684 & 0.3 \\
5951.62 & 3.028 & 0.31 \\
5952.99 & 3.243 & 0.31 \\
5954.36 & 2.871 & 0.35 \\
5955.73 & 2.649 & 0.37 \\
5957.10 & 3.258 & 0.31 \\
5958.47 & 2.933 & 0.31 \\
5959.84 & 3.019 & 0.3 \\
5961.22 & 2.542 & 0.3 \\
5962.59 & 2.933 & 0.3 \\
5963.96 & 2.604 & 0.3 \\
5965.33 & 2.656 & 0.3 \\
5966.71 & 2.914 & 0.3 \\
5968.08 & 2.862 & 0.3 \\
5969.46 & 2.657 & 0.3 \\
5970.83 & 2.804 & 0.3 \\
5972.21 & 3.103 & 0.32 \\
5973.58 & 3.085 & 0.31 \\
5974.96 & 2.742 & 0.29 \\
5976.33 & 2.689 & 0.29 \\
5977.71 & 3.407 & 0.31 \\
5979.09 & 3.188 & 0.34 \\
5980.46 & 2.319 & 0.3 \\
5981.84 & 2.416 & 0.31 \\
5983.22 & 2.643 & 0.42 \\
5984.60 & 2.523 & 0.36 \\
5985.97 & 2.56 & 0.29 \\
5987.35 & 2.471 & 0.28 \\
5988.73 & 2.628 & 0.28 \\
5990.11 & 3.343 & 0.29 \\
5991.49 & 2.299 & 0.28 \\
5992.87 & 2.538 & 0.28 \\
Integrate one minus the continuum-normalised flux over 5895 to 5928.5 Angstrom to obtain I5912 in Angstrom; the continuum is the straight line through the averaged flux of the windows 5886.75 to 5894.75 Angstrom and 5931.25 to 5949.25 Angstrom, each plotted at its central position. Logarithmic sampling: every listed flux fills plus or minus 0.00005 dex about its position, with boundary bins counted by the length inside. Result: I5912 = -3.6 Angstrom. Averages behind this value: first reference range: 2.56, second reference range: 2.89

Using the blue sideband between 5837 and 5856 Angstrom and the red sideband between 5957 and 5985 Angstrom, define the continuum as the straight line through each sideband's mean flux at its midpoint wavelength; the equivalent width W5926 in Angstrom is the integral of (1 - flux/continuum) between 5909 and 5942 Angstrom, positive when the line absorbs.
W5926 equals -1.2 Angstrom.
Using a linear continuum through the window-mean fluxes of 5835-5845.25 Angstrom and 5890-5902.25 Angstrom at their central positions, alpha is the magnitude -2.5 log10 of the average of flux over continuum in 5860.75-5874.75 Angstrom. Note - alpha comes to -0.03 mag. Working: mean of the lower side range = 2.65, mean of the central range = 2.79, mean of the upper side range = 2.77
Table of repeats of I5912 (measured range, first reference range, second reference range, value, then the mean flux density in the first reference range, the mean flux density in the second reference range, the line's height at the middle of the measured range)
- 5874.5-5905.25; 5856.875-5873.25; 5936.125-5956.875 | -0.9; 2.78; 2.93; 2.82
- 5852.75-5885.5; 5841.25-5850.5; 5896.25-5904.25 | 2.2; 2.87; 3.16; 2.99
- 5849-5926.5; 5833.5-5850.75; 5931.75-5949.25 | -0.4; 2.81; 2.89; 2.85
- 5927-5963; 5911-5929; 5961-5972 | -0.1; 2.96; 2.77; 2.86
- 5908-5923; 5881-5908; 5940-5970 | -0.4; 2.92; 2.91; 2.92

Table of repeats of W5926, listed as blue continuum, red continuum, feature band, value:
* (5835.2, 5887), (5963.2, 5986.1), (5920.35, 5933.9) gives 0.4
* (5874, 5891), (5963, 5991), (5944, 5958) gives -0.4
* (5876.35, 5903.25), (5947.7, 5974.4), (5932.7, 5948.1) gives -0.2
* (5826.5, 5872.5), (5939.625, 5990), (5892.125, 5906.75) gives -0.8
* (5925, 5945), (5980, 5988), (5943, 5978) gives -3.0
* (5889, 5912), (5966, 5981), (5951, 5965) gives -0.1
